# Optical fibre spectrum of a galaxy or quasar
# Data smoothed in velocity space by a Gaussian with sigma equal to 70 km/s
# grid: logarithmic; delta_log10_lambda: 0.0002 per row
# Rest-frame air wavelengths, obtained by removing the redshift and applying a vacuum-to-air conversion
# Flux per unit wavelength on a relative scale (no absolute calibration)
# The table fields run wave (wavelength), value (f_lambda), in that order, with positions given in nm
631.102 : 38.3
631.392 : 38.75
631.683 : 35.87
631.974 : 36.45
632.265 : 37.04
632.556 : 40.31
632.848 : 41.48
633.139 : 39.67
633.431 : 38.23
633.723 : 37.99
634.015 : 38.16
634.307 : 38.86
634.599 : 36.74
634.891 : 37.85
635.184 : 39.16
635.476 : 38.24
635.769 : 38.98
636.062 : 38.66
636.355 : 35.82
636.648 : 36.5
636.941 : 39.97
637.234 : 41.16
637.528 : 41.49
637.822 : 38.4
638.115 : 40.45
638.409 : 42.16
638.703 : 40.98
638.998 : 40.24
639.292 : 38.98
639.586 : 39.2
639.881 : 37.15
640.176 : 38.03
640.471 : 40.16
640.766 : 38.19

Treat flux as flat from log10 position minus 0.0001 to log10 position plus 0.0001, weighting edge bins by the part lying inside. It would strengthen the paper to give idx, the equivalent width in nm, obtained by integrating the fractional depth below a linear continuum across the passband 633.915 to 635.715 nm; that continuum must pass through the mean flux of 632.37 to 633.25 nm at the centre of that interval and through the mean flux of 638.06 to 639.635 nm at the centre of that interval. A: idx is 0.10 nm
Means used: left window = 40.4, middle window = 38.2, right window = 40.4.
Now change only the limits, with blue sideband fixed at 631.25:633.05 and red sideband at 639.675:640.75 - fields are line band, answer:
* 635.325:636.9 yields 0.024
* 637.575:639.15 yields -0.086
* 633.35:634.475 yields 0.003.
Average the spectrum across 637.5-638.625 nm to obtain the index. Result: 40.6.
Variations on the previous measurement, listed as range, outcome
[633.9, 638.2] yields 38.7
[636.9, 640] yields 40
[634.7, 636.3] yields 38.4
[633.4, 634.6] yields 38.1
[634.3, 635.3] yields 38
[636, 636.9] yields 37.2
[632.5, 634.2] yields 39.2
